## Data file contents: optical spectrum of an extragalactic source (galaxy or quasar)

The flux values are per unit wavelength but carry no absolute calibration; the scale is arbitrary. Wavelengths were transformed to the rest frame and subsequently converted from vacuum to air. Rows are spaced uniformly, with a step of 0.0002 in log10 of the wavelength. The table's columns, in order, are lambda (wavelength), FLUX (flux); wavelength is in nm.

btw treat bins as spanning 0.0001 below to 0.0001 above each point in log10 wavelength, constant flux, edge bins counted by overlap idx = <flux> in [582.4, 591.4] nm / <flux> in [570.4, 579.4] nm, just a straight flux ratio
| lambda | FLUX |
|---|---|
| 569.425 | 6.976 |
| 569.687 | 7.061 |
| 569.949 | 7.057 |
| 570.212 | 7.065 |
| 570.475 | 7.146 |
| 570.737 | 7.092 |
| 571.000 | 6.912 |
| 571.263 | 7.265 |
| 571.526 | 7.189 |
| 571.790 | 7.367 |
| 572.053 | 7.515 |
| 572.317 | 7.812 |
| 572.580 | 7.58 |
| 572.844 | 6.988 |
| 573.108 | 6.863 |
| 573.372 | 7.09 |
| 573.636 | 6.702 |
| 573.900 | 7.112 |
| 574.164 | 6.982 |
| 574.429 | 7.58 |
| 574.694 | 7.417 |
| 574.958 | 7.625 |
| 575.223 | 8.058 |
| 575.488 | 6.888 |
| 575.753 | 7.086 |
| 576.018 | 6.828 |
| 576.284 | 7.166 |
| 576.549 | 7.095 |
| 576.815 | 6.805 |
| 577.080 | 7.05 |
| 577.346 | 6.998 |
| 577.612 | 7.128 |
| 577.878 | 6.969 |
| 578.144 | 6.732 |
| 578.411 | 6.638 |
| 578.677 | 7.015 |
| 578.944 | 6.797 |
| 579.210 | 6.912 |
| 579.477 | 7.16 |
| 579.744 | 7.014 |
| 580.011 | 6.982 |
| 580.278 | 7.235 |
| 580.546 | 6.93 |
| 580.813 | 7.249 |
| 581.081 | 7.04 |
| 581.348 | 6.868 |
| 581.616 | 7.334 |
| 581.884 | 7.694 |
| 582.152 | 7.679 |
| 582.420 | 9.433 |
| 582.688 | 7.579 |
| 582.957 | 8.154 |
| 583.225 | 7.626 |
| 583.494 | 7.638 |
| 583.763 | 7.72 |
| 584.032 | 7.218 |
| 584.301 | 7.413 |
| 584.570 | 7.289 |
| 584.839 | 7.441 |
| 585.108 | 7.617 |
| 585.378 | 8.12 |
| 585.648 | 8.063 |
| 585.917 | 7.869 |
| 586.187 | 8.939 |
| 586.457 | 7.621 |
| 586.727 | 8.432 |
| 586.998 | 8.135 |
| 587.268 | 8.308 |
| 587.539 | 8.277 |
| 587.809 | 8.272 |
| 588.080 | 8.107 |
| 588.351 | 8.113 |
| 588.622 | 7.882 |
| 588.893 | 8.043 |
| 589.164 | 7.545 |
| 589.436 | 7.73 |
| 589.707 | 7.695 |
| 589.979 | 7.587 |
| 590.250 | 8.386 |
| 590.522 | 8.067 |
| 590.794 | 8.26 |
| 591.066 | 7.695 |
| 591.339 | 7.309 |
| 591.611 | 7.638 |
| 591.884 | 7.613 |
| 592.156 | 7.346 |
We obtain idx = 1.11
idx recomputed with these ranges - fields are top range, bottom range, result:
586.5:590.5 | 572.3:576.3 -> 1.11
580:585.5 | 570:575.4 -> 1.04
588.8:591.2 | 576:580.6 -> 1.13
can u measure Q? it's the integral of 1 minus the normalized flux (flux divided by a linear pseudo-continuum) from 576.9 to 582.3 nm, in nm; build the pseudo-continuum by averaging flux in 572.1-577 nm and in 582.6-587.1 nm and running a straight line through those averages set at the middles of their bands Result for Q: 0.31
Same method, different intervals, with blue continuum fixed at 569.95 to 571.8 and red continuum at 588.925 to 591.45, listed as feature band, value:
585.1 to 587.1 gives -0.12 nm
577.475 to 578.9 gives 0.10 nm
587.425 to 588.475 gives -0.06 nm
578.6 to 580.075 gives 0.09 nm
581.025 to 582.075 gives 0.03 nm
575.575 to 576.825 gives 0.05 nm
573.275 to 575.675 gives -0.01 nm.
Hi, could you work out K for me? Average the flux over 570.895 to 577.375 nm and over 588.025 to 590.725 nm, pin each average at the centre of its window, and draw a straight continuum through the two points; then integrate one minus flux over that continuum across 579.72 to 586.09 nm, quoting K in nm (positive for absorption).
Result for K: 0.04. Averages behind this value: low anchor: 7.2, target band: 7.57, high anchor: 7.92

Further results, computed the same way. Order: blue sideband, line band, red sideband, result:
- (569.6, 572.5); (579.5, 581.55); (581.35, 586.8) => 0.159 nm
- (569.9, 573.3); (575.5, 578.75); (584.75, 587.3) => 0.252 nm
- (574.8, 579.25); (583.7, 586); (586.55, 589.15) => 0.060 nm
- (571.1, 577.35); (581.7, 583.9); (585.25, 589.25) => -0.032 nm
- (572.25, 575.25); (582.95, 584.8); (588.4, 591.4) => 0.026 nm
